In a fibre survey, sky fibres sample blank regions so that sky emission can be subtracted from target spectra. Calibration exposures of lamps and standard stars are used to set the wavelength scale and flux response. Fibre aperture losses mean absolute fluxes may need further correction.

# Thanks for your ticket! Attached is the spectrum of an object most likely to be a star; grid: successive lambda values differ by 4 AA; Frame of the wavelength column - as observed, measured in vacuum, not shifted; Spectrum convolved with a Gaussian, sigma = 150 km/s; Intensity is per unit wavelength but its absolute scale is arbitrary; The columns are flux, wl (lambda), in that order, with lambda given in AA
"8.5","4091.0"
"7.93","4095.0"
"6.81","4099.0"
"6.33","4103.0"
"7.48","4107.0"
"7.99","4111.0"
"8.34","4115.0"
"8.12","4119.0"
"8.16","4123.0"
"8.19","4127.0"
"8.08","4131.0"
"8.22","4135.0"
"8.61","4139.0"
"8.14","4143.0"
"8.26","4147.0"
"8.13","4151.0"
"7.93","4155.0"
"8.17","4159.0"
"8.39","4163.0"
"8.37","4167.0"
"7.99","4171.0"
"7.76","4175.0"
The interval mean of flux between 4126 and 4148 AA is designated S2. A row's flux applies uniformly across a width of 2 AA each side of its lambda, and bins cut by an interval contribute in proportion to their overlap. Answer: 8.25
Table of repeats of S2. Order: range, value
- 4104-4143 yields 8.09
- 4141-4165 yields 8.17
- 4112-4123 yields 8.2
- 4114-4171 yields 8.21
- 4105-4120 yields 7.97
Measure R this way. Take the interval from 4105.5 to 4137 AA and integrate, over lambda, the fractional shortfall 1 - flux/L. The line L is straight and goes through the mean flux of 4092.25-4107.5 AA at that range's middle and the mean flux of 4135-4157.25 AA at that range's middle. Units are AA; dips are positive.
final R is -1.8 AA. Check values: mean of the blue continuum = 7.17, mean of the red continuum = 8.21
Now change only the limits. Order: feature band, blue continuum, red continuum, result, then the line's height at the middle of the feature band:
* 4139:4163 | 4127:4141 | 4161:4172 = 0.3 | 8.28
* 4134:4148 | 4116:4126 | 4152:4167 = -0.2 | 8.18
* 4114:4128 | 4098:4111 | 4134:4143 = -0.9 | 7.69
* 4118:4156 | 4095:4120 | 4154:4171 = -1.5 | 7.89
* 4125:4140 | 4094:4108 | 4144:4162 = -1.0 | 7.71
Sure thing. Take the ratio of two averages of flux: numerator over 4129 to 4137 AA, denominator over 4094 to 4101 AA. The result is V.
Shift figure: 1.12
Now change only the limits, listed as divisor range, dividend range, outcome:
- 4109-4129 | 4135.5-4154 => 1.01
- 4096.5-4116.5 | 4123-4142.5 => 1.12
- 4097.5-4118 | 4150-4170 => 1.10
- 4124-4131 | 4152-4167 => 1.00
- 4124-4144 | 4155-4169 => 1.00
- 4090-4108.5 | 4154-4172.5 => 1.11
